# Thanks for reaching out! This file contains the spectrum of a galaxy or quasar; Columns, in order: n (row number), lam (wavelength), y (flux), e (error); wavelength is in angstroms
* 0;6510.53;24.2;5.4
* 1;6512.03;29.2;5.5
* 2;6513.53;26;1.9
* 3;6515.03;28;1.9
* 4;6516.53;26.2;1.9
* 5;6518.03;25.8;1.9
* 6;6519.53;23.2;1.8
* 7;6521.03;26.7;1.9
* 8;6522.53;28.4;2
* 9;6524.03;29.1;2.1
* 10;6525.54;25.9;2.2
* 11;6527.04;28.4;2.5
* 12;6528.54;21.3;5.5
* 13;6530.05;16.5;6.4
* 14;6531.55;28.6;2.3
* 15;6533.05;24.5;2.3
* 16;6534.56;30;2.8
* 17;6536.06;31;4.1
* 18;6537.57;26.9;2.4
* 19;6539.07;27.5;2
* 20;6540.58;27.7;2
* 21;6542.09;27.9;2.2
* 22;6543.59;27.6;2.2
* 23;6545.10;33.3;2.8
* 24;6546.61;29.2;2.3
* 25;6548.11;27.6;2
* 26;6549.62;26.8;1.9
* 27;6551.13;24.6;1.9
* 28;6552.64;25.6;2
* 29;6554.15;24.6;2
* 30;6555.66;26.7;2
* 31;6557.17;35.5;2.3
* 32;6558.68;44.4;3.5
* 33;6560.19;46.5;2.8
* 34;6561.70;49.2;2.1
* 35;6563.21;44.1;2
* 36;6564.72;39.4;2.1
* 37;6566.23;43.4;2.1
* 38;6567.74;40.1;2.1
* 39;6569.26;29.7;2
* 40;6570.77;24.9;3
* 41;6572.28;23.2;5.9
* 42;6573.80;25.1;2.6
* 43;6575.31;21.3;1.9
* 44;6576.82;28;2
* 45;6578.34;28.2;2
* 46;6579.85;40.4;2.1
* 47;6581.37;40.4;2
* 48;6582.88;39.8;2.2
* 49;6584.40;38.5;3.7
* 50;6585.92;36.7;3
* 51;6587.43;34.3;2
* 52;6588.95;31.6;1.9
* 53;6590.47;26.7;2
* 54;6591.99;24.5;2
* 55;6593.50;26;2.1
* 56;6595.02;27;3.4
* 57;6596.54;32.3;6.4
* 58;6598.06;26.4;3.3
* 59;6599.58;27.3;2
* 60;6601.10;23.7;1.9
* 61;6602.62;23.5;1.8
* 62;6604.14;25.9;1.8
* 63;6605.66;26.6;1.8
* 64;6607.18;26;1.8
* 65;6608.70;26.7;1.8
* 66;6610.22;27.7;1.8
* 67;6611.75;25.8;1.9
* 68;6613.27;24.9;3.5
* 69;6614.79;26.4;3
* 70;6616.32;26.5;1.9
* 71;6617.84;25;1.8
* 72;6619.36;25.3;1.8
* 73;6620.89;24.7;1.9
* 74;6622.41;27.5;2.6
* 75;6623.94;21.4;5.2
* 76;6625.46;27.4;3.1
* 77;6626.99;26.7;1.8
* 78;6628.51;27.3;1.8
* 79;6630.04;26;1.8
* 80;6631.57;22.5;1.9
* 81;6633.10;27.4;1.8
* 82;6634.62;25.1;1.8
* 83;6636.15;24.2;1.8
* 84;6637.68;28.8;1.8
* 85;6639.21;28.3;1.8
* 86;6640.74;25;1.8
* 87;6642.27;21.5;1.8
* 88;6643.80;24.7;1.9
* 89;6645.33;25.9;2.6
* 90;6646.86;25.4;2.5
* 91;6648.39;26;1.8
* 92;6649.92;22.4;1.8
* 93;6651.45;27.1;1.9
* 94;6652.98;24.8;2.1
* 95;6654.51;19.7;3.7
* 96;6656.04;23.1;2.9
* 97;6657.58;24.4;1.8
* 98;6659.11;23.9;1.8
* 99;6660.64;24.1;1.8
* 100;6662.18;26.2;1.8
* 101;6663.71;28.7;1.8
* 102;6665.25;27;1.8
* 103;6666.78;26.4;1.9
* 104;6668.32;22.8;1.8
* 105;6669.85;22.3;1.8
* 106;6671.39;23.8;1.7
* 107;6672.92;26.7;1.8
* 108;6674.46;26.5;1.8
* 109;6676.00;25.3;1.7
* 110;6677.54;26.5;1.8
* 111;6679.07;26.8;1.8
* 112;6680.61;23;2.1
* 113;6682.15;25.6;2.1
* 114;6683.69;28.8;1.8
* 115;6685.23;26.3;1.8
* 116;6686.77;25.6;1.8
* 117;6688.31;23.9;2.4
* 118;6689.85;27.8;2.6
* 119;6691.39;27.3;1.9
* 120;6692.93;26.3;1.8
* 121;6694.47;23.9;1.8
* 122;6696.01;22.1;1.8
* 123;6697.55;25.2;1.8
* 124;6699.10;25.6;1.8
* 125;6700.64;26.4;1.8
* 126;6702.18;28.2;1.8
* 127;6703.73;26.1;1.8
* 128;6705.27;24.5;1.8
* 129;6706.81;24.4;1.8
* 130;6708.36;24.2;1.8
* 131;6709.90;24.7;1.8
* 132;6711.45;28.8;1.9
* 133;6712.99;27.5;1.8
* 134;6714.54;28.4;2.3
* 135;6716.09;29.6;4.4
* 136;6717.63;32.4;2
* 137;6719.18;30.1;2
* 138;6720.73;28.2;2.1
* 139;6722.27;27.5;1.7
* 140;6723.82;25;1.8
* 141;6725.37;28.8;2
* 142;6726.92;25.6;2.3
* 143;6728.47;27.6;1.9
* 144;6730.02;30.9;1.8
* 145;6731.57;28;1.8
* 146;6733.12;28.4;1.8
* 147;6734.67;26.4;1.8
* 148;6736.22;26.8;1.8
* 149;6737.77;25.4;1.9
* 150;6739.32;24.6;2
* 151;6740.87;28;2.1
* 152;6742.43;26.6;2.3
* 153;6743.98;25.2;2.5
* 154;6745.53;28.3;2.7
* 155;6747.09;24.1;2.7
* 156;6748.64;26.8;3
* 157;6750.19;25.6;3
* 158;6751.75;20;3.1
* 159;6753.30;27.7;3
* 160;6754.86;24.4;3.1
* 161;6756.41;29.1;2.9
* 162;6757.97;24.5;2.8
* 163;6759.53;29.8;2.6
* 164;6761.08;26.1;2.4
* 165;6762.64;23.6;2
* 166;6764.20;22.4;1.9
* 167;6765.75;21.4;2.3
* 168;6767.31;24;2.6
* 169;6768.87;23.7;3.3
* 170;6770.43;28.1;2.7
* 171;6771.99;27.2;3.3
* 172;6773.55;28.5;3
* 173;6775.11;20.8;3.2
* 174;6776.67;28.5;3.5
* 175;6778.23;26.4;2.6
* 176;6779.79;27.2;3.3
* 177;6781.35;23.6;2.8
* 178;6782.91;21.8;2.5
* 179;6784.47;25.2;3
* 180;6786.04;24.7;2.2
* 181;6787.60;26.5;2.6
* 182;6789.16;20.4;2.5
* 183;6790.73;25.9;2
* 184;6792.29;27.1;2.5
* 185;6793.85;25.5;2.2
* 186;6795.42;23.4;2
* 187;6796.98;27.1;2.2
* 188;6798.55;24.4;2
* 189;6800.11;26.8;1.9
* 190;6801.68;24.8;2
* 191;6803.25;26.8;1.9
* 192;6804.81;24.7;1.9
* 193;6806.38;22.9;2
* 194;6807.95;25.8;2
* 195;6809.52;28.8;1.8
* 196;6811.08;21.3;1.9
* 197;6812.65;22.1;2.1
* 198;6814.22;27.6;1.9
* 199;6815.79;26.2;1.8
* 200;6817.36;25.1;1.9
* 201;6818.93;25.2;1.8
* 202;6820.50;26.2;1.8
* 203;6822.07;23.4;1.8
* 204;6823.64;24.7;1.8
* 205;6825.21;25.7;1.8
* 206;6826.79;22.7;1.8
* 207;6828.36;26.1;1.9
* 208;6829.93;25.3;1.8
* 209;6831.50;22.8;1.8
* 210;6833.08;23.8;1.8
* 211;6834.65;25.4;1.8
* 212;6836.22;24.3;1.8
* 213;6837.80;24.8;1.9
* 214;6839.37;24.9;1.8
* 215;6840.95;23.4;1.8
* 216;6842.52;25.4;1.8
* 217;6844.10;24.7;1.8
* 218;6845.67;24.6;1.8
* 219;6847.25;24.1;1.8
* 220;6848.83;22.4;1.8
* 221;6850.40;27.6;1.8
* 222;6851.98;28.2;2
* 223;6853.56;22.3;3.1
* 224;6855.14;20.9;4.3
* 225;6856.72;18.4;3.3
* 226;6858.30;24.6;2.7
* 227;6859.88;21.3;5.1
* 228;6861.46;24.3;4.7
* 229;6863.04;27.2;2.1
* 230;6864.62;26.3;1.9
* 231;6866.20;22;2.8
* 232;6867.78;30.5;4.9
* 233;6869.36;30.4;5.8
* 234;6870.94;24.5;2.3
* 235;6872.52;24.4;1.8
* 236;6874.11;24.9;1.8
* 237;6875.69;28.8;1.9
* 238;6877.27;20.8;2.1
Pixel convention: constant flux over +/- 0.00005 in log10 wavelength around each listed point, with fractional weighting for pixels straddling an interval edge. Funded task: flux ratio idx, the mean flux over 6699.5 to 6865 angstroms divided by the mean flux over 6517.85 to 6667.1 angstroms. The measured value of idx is 0.9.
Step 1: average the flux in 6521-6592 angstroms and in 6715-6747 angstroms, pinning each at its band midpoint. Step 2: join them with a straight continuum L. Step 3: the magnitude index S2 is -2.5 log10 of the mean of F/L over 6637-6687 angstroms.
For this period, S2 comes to 0.15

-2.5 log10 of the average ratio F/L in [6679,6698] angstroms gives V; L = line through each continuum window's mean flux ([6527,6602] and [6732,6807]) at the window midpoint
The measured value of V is 0.08 mag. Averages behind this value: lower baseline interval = 30.7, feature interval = 25.5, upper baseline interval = 25.5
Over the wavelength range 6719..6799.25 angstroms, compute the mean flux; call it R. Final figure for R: 25.9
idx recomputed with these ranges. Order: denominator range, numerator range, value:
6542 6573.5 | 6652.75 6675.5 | 0.75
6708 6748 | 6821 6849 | 0.89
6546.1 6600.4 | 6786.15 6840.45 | 0.77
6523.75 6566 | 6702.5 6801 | 0.85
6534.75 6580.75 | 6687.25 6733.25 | 0.85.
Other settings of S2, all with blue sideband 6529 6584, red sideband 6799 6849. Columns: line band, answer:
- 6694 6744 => 0.02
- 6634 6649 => 0.15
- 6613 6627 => 0.17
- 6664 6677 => 0.13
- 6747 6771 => 0.06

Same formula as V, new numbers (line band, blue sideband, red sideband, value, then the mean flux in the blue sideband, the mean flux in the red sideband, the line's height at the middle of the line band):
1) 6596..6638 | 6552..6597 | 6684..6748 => 0.20 mag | 33.3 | 26.7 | 31.3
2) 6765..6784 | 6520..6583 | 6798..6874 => 0.04 mag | 30.6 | 24.8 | 26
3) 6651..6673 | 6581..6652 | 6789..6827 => 0.09 mag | 27.2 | 25.1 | 26.7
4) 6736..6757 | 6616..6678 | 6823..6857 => -0.05 mag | 25.2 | 24.3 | 24.7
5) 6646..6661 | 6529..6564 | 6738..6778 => 0.17 mag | 30.6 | 25.6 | 28.1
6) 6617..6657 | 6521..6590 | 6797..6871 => 0.17 mag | 31.1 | 24.8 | 29.3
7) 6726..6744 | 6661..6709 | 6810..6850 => -0.07 mag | 25.6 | 24.6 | 25.2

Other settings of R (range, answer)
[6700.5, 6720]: 27.4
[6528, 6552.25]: 27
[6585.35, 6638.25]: 26.7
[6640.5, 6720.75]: 25.7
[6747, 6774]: 25.4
